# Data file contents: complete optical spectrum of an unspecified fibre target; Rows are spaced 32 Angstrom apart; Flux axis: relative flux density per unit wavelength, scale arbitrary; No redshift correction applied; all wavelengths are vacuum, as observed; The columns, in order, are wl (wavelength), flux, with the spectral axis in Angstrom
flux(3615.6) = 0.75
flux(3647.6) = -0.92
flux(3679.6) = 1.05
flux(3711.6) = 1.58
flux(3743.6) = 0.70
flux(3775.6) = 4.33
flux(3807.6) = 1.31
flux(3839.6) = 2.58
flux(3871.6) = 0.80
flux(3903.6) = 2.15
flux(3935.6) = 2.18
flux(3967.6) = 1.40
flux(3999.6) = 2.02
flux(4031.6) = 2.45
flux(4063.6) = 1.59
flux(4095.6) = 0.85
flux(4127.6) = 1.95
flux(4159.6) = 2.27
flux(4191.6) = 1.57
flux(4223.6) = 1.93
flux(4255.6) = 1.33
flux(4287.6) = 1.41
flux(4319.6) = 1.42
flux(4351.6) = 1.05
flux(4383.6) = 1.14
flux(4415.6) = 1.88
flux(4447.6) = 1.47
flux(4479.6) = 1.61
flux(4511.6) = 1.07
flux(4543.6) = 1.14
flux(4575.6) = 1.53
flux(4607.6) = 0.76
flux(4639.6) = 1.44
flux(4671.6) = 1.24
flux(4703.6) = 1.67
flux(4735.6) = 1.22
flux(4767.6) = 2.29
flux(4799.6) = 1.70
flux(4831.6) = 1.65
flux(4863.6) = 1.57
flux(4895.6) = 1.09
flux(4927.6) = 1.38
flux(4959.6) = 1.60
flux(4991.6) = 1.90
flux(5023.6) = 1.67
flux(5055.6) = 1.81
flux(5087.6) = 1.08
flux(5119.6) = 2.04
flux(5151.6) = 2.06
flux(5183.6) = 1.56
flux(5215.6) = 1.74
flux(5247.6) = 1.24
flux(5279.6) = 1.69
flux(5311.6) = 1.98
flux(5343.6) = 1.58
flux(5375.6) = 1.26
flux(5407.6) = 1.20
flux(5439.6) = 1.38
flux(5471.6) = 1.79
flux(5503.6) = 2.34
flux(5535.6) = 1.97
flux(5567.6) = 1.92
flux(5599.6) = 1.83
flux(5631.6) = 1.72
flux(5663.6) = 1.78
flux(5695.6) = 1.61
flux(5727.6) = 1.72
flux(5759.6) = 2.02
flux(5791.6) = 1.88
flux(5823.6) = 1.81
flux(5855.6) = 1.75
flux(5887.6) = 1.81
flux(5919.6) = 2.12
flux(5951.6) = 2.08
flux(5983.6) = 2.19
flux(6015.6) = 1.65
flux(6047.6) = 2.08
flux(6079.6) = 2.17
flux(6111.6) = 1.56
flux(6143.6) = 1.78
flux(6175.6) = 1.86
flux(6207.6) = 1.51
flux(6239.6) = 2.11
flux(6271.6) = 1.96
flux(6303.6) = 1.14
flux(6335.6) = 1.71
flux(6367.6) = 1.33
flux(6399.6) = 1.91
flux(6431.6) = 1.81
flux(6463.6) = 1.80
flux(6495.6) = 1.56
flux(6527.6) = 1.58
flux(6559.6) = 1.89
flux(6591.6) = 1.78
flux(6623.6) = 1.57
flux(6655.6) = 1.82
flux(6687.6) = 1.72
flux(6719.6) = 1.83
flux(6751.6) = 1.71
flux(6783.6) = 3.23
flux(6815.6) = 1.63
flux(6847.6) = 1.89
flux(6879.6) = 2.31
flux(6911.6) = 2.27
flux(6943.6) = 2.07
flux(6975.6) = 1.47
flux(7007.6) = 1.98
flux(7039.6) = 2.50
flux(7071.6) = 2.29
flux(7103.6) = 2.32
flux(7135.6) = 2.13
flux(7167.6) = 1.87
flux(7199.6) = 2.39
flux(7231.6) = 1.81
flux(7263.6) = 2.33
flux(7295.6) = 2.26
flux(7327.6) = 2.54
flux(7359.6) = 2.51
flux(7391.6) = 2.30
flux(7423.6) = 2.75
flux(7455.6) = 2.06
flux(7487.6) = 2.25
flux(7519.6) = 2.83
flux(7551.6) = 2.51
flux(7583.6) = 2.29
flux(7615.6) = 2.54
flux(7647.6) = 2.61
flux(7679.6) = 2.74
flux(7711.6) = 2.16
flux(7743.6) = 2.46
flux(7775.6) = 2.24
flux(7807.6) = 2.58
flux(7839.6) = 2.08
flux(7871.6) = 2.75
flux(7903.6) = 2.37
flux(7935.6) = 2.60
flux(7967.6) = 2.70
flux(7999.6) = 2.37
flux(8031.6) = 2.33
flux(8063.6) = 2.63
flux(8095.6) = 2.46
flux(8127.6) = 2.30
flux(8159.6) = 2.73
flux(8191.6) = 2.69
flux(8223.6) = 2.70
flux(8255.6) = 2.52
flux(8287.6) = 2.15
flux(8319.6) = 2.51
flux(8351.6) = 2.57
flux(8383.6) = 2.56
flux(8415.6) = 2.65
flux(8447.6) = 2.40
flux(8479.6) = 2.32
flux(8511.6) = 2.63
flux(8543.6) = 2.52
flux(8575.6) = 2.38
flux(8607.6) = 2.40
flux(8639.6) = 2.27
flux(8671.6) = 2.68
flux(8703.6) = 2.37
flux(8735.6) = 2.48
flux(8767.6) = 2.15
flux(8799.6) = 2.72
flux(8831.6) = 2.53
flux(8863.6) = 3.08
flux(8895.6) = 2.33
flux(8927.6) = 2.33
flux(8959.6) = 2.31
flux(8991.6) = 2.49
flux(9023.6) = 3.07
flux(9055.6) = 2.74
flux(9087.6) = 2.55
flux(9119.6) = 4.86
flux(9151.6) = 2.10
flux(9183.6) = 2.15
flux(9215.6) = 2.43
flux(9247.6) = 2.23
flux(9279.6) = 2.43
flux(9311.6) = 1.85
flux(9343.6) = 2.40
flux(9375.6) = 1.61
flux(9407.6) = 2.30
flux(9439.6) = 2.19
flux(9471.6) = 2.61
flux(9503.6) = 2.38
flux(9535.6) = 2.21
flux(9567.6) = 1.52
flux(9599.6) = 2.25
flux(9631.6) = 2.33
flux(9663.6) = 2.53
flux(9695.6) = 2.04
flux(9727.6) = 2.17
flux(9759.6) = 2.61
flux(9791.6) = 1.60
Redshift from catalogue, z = 0.820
